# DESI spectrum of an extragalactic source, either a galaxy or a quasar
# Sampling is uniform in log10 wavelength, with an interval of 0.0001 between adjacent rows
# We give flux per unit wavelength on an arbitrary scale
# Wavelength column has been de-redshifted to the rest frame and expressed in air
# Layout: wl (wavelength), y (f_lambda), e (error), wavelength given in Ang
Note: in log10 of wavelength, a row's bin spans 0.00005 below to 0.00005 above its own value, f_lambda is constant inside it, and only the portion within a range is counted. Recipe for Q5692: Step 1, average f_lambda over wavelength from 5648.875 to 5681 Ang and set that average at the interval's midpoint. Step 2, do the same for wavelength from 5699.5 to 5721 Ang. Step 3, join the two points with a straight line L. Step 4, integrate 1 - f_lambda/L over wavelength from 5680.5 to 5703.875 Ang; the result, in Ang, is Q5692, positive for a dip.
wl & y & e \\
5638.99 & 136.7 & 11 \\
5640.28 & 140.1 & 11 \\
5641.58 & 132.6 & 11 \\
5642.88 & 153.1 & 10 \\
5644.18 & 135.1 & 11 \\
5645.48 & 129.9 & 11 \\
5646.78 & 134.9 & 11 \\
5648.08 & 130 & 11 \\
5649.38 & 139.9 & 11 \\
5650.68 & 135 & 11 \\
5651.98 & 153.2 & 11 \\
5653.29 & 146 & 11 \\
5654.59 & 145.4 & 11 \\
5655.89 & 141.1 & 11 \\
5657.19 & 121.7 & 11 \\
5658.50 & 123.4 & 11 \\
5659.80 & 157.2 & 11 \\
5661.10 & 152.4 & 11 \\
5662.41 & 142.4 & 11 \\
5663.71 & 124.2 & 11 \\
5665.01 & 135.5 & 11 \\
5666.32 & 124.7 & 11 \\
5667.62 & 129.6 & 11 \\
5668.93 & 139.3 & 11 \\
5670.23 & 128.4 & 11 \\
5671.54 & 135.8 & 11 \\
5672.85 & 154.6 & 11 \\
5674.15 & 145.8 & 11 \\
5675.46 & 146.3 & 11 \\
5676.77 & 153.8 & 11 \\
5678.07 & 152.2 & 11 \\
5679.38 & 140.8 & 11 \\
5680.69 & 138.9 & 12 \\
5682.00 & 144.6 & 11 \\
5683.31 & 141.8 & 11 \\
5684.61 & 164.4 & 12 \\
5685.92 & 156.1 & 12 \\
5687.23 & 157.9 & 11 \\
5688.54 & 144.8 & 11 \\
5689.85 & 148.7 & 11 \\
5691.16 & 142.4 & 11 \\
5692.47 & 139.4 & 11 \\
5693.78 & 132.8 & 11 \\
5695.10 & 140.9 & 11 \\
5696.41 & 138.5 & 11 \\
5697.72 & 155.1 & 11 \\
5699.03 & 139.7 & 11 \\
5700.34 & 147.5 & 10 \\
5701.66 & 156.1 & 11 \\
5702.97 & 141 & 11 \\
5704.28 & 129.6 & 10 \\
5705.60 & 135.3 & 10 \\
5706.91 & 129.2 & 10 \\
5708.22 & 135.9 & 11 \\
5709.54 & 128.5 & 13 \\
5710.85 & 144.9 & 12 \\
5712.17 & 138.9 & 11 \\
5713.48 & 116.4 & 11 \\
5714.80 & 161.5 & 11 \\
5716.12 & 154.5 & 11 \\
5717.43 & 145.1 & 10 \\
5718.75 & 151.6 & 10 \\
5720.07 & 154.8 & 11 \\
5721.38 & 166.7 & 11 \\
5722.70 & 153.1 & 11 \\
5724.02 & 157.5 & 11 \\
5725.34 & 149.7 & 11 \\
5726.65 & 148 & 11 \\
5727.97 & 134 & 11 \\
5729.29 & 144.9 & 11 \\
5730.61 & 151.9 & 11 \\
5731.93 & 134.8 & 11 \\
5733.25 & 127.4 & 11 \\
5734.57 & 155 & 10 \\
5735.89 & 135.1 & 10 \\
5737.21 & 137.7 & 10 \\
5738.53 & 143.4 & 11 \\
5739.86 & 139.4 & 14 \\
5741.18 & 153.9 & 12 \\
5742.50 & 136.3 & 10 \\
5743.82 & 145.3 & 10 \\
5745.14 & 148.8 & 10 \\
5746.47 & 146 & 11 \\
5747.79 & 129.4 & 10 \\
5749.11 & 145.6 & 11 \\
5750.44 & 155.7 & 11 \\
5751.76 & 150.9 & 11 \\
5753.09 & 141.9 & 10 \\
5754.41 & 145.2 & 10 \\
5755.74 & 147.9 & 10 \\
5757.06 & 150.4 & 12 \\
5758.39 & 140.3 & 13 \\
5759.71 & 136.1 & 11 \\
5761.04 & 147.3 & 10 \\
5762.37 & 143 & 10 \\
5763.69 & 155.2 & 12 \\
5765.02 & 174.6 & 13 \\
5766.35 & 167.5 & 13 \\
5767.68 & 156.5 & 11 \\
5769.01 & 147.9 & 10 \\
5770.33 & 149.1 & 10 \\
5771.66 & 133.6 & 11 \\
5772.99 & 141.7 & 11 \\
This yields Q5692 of -0.8 Ang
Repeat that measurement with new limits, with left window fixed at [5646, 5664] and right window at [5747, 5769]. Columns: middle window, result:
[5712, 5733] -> -0.26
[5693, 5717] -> 0.61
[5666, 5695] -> -0.45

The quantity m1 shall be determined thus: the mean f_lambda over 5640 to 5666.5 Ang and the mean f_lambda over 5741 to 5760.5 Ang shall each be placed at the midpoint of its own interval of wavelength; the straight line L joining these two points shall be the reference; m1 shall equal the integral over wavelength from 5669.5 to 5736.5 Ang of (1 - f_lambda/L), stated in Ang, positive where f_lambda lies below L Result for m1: -1.4 Ang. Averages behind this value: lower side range 138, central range 145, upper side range 145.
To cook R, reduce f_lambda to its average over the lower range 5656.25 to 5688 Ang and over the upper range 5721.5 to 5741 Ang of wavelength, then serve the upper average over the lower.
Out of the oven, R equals 1.02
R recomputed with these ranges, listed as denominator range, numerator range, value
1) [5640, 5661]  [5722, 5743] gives 1.04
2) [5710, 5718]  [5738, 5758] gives 1.01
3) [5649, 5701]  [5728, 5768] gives 1.02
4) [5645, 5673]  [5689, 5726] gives 1.05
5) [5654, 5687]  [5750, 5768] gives 1.06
